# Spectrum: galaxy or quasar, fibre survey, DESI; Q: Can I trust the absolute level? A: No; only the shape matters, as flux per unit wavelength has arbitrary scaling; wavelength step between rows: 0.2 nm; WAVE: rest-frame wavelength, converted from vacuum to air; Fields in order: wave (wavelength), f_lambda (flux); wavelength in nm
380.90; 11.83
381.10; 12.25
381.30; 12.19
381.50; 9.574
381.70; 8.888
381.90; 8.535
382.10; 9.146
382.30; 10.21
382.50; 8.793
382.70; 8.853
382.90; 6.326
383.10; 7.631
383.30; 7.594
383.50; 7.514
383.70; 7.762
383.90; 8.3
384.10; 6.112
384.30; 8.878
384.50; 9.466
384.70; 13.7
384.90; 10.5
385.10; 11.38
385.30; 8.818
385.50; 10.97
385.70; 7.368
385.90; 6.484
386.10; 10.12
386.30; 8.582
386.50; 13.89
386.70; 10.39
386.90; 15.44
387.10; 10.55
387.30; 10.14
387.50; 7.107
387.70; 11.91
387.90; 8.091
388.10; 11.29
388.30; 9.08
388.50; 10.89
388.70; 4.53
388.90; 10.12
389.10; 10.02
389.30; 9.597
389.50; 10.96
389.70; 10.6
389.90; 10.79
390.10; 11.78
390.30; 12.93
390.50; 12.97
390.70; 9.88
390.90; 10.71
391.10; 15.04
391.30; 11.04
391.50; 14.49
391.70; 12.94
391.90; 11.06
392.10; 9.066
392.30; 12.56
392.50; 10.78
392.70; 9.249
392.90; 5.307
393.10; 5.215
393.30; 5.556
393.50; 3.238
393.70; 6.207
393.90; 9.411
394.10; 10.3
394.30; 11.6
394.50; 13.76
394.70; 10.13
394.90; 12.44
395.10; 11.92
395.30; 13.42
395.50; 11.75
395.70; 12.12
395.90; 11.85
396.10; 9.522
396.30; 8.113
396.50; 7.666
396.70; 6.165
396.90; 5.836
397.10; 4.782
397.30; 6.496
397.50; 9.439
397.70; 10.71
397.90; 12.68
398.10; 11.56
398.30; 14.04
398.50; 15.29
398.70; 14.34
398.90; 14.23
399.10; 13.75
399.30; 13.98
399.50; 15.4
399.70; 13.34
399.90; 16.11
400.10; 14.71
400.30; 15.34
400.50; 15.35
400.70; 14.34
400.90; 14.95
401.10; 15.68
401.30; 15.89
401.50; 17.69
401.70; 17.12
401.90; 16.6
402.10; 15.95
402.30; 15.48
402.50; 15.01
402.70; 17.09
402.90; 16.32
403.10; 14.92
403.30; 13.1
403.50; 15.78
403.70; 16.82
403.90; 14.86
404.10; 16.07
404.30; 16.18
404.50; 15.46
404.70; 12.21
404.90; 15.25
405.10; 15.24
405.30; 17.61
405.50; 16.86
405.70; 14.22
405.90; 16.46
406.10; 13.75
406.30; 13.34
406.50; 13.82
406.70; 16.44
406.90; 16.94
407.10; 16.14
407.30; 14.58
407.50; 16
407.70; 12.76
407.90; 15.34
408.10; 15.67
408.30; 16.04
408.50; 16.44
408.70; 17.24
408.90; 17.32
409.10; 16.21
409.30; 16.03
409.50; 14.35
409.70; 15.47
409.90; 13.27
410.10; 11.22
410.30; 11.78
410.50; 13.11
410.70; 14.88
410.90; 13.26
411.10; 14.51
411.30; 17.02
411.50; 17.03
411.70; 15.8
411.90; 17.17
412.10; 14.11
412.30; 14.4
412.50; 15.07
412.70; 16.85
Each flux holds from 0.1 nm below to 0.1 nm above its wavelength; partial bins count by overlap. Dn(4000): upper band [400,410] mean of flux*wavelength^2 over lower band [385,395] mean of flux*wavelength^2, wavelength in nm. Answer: 1.7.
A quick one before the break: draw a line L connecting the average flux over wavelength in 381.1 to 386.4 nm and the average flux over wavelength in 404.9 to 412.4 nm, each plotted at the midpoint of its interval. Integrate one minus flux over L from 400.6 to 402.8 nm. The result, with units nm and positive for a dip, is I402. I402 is -0.41 nm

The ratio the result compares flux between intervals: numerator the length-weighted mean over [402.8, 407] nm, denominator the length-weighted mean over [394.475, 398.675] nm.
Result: 1.5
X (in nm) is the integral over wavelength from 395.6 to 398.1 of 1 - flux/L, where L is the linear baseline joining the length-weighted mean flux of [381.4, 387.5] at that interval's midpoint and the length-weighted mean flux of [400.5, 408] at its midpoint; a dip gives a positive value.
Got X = 0.81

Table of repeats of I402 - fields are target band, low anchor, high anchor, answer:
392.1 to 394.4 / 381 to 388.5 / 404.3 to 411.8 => 0.679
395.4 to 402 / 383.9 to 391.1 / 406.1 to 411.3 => 0.072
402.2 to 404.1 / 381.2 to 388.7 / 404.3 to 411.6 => -0.217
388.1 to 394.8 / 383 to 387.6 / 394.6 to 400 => 0.237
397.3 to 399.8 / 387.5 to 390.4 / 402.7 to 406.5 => 0.060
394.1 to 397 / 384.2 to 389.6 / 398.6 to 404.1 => 0.596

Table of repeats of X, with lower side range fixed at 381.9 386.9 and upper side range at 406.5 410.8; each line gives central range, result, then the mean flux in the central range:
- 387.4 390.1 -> 0.156 nm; 9.69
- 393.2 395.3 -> 0.361 nm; 9.64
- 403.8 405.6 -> -0.178 nm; 15.5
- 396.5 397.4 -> 0.457 nm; 6.02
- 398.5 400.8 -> -0.312 nm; 14.7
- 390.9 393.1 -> 0.033 nm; 10.9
